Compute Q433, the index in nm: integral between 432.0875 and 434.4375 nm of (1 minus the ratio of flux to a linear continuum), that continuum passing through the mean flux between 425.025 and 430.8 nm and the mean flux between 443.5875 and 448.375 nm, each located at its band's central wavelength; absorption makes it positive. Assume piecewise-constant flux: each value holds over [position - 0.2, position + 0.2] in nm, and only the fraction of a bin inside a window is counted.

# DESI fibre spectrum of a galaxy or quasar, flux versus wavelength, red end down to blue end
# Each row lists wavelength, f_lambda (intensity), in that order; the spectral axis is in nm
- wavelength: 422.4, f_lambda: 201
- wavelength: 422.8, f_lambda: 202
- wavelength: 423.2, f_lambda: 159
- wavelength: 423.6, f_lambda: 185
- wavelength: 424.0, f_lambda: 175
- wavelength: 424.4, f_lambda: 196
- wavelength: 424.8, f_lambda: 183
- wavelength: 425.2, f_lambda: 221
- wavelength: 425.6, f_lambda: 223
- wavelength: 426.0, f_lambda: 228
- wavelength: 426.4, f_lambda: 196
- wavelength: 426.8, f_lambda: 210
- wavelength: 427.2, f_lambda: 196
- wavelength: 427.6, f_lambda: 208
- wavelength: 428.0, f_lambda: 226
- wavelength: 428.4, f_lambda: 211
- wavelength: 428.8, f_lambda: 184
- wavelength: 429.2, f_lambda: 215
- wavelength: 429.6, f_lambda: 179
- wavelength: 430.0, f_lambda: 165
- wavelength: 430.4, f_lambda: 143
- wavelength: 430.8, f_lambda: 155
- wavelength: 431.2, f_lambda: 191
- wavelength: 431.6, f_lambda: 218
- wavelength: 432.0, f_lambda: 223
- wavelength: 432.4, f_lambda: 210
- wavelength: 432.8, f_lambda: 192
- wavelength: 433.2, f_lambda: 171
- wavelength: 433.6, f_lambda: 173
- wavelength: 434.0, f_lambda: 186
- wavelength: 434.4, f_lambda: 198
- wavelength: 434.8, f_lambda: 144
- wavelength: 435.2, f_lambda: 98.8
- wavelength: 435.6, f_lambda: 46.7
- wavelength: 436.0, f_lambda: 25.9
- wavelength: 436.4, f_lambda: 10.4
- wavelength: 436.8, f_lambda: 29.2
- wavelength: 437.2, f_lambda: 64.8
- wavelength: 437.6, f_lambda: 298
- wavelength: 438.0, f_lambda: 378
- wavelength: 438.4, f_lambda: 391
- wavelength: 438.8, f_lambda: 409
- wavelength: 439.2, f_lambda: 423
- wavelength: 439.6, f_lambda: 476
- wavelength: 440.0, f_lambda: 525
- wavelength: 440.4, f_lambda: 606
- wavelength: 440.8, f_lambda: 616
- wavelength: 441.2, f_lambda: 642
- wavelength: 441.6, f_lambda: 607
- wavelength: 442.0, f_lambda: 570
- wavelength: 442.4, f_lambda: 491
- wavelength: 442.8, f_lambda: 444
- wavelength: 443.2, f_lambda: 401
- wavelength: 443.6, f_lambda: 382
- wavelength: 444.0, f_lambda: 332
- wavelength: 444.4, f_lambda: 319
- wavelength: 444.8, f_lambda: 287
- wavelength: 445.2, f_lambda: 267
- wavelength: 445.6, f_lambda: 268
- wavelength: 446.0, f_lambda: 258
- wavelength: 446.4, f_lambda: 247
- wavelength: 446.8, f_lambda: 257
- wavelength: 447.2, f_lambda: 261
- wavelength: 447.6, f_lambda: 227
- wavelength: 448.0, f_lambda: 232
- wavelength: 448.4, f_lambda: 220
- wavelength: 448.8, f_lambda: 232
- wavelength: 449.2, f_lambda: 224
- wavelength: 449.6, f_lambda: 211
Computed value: 0.330 nm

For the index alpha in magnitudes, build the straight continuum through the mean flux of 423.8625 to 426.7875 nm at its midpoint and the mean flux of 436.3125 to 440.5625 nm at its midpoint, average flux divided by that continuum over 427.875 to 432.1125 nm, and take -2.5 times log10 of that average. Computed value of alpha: 0.29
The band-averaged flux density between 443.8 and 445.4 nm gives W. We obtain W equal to 301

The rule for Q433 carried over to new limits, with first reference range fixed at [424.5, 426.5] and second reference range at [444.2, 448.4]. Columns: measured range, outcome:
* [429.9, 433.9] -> 0.73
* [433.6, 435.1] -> 0.39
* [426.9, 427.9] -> 0.04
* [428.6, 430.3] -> 0.28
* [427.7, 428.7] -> 0.01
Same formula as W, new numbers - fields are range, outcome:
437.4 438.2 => 338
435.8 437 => 21.8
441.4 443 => 528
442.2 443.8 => 429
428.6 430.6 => 177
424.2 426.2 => 210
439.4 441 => 556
